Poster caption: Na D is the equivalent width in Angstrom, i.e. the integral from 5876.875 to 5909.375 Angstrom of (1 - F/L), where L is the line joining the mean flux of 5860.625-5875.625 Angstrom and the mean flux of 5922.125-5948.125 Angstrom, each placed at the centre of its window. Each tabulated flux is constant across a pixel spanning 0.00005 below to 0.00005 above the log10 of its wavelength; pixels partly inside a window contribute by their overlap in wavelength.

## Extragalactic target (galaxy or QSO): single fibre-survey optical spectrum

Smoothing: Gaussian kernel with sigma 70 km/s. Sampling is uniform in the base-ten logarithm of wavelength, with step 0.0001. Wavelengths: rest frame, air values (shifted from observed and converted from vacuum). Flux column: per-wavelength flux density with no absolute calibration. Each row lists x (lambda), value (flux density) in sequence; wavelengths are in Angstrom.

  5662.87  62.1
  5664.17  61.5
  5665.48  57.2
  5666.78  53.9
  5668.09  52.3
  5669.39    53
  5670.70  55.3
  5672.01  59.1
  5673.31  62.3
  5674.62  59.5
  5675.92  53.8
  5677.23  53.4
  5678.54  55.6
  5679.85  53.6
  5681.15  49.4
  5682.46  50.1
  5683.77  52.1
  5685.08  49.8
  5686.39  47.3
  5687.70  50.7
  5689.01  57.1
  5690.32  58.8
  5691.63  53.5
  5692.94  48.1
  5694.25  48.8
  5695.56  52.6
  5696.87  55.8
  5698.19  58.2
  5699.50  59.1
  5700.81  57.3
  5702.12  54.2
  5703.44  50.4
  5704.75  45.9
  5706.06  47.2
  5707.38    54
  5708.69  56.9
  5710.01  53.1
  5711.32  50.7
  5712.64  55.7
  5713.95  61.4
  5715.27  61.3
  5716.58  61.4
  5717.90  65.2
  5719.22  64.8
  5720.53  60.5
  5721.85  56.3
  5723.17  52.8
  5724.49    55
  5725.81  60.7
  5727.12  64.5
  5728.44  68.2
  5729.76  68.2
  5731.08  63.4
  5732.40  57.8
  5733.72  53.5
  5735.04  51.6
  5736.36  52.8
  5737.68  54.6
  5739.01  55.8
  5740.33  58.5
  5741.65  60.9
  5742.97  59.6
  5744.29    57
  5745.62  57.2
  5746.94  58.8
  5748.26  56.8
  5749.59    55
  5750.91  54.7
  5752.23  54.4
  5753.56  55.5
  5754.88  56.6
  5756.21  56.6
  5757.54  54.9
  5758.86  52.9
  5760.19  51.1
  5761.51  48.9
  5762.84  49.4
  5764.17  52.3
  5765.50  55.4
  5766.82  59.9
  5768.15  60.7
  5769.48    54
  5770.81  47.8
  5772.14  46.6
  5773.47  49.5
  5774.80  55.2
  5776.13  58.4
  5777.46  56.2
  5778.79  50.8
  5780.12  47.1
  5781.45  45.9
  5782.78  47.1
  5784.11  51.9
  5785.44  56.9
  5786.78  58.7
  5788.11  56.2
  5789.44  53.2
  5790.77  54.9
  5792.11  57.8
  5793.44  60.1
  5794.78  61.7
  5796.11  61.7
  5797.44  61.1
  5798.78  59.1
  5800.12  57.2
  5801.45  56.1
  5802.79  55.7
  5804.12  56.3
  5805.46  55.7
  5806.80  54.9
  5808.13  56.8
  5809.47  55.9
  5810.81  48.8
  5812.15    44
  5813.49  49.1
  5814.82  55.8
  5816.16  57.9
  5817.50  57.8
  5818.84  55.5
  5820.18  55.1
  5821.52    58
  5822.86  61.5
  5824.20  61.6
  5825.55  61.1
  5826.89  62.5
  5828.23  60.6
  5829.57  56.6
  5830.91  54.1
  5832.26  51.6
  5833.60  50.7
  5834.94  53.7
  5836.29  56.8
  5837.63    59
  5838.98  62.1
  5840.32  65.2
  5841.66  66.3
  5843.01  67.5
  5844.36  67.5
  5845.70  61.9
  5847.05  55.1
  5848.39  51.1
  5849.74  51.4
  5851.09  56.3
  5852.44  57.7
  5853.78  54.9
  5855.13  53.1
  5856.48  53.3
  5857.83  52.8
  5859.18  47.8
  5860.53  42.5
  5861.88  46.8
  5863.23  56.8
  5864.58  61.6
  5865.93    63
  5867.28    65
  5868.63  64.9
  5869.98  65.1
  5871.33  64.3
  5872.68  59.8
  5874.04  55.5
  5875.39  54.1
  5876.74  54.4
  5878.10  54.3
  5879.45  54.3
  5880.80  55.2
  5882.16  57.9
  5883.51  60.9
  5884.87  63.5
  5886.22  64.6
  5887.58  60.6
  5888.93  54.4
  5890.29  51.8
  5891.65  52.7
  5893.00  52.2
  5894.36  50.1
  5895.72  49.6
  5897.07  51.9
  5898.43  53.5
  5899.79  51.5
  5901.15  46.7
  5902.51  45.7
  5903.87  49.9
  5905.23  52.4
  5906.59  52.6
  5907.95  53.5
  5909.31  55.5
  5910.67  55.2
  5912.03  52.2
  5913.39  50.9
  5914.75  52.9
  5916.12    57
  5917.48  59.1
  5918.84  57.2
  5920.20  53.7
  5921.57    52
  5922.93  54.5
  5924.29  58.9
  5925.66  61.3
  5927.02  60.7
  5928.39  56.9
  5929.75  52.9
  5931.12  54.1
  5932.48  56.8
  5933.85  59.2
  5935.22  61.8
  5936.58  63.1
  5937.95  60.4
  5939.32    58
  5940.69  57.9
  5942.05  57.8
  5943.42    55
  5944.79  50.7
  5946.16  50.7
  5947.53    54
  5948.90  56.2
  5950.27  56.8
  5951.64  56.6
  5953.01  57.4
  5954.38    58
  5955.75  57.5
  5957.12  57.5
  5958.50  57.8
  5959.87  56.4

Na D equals 2.5 Angstrom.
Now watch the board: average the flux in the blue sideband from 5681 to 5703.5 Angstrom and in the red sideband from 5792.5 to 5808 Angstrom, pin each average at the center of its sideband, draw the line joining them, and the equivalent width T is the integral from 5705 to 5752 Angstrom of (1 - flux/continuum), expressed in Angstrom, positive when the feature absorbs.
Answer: -2.6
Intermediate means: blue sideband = 53.1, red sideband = 58.1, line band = 57.8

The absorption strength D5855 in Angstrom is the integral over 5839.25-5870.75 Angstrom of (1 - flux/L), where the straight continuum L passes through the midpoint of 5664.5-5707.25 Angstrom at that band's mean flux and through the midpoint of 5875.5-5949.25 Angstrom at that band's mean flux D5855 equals -1.7 Angstrom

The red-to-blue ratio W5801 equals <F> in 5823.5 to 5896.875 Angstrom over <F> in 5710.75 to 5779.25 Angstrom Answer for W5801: 1.01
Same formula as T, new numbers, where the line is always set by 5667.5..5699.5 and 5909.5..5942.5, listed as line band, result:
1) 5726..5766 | -1.5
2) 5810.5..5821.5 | 0.4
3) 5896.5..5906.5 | 1.1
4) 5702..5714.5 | 0.3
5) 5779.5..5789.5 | 0.5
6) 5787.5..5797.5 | -0.5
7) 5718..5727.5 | -0.9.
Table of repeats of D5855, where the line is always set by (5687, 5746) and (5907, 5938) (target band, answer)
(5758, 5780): 1.4 Angstrom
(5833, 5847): -1.1 Angstrom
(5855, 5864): 1.0 Angstrom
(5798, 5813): 0.5 Angstrom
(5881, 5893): -0.3 Angstrom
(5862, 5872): -1.0 Angstrom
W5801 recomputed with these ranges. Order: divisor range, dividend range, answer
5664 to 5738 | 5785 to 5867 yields 1.02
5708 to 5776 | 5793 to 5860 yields 1.01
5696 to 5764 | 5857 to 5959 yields 0.99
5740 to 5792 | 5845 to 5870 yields 1.02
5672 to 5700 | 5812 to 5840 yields 1.05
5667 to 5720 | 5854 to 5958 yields 1.02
